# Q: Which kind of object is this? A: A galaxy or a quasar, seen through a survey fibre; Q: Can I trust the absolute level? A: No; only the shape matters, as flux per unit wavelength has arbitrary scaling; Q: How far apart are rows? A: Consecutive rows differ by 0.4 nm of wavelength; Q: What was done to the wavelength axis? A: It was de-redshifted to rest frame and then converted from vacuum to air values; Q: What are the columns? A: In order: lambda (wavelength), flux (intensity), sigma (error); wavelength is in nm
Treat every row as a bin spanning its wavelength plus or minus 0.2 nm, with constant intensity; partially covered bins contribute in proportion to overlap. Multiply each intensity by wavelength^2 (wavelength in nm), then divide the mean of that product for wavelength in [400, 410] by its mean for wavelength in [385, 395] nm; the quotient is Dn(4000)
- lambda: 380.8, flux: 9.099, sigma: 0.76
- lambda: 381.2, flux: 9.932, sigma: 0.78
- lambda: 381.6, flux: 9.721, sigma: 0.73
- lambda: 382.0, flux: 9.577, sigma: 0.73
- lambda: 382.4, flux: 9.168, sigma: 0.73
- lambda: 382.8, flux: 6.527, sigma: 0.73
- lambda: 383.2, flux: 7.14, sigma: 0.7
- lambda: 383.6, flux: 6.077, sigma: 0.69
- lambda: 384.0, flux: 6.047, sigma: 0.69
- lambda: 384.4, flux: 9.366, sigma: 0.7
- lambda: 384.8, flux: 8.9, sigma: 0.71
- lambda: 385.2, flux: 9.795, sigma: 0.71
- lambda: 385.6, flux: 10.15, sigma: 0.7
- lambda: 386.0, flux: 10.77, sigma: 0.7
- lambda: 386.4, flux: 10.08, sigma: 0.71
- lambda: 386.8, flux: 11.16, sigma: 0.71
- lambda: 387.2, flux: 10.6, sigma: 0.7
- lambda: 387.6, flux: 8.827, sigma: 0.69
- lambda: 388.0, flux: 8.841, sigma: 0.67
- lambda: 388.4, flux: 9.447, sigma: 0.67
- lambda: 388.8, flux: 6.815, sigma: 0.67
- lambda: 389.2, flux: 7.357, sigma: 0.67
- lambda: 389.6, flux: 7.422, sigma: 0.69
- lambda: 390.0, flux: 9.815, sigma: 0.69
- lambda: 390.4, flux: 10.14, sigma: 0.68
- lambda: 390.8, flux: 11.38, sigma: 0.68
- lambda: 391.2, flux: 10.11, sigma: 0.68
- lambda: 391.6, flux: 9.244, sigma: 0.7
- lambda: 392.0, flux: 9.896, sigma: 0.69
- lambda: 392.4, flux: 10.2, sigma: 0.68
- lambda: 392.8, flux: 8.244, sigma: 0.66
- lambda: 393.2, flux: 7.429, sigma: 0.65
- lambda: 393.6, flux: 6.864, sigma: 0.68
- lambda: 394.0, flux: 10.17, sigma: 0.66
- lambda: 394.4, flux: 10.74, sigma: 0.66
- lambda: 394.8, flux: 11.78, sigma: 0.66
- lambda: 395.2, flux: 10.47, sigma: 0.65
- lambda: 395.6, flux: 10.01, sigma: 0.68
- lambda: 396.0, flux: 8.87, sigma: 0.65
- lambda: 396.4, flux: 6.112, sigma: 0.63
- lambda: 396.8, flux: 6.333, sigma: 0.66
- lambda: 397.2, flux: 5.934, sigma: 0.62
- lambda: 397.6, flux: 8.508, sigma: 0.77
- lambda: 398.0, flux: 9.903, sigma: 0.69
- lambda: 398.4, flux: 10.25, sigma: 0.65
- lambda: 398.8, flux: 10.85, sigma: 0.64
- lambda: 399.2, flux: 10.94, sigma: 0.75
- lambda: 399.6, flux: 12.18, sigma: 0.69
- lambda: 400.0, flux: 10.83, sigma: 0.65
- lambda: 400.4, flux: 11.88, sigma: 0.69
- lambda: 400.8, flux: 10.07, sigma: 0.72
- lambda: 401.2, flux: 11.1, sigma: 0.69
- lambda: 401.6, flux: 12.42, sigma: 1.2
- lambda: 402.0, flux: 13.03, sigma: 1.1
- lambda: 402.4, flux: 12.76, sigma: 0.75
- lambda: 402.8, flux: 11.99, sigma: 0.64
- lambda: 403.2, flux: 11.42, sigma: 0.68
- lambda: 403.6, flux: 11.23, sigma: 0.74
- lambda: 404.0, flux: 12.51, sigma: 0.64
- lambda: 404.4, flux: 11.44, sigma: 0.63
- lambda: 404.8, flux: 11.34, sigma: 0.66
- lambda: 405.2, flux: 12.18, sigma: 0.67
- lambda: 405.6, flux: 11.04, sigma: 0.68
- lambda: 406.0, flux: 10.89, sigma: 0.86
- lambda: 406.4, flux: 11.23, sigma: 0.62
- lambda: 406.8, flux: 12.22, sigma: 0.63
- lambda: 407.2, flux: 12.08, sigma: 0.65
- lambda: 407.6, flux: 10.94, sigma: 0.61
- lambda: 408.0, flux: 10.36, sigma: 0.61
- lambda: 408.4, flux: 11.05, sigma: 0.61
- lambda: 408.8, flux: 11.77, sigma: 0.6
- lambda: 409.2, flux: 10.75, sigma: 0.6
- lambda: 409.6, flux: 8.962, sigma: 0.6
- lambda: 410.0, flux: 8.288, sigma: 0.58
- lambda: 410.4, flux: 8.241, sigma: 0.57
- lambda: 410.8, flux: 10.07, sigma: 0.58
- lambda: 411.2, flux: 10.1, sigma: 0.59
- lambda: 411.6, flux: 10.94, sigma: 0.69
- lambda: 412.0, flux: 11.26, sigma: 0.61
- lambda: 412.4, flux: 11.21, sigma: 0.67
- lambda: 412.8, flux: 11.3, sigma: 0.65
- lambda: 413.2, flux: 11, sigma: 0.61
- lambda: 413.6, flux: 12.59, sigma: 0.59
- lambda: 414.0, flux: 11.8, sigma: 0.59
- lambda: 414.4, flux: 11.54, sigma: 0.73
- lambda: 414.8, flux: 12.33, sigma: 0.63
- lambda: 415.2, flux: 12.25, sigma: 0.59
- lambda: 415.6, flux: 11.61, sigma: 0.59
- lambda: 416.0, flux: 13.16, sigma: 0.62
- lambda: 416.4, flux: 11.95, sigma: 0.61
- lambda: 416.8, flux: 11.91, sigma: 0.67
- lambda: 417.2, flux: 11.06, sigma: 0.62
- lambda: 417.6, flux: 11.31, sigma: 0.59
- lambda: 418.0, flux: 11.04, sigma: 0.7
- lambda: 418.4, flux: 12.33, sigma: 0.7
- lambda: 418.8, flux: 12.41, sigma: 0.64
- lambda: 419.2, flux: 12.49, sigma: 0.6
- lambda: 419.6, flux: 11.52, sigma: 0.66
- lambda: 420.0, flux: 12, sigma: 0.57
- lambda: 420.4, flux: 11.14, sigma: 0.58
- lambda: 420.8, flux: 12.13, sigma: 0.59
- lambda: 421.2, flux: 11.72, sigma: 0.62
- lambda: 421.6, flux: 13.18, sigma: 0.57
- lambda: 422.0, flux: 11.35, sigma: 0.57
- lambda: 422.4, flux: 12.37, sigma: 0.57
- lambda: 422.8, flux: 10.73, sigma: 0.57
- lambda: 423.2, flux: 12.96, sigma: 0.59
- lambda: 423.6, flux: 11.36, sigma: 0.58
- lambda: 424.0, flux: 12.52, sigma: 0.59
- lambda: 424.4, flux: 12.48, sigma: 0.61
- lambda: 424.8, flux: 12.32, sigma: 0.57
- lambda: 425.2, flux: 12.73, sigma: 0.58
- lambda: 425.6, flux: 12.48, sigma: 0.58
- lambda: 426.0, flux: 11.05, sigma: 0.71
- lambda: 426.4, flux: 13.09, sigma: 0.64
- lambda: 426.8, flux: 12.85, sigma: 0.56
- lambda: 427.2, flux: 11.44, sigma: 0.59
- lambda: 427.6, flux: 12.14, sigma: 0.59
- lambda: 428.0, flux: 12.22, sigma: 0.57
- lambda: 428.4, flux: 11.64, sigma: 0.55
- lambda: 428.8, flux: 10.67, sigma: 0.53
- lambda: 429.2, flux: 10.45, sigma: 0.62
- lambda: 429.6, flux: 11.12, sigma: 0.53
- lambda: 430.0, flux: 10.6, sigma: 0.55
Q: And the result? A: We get 1.3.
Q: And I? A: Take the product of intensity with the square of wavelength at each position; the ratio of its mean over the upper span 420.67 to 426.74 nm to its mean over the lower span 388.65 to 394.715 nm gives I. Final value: 1.6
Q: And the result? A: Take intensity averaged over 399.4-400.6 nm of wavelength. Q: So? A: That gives 11.6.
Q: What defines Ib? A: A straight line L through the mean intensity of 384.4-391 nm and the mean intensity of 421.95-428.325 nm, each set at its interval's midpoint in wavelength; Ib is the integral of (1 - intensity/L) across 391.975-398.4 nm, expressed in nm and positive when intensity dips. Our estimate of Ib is 0.73 nm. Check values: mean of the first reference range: 9.47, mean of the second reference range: 12.1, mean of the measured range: 8.86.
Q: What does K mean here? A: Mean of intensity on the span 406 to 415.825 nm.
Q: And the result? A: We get 11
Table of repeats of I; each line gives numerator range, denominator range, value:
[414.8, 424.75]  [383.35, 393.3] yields 1.53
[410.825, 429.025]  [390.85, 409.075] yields 1.24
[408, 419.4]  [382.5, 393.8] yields 1.44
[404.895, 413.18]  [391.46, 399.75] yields 1.24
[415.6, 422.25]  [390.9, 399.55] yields 1.45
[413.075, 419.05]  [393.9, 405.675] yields 1.21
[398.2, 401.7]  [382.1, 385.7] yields 1.49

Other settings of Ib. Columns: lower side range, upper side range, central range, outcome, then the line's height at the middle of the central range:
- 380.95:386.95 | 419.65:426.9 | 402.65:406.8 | -0.367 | 10.6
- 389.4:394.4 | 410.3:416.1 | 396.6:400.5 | 0.096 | 9.93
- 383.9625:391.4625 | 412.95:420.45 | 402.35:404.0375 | -0.181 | 10.7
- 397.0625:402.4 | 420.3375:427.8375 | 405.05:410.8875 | 0.277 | 11.2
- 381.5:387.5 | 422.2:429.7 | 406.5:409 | -0.177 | 10.6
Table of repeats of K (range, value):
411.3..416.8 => 11.7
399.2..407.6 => 11.7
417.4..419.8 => 11.8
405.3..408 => 11.4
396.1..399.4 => 8.61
